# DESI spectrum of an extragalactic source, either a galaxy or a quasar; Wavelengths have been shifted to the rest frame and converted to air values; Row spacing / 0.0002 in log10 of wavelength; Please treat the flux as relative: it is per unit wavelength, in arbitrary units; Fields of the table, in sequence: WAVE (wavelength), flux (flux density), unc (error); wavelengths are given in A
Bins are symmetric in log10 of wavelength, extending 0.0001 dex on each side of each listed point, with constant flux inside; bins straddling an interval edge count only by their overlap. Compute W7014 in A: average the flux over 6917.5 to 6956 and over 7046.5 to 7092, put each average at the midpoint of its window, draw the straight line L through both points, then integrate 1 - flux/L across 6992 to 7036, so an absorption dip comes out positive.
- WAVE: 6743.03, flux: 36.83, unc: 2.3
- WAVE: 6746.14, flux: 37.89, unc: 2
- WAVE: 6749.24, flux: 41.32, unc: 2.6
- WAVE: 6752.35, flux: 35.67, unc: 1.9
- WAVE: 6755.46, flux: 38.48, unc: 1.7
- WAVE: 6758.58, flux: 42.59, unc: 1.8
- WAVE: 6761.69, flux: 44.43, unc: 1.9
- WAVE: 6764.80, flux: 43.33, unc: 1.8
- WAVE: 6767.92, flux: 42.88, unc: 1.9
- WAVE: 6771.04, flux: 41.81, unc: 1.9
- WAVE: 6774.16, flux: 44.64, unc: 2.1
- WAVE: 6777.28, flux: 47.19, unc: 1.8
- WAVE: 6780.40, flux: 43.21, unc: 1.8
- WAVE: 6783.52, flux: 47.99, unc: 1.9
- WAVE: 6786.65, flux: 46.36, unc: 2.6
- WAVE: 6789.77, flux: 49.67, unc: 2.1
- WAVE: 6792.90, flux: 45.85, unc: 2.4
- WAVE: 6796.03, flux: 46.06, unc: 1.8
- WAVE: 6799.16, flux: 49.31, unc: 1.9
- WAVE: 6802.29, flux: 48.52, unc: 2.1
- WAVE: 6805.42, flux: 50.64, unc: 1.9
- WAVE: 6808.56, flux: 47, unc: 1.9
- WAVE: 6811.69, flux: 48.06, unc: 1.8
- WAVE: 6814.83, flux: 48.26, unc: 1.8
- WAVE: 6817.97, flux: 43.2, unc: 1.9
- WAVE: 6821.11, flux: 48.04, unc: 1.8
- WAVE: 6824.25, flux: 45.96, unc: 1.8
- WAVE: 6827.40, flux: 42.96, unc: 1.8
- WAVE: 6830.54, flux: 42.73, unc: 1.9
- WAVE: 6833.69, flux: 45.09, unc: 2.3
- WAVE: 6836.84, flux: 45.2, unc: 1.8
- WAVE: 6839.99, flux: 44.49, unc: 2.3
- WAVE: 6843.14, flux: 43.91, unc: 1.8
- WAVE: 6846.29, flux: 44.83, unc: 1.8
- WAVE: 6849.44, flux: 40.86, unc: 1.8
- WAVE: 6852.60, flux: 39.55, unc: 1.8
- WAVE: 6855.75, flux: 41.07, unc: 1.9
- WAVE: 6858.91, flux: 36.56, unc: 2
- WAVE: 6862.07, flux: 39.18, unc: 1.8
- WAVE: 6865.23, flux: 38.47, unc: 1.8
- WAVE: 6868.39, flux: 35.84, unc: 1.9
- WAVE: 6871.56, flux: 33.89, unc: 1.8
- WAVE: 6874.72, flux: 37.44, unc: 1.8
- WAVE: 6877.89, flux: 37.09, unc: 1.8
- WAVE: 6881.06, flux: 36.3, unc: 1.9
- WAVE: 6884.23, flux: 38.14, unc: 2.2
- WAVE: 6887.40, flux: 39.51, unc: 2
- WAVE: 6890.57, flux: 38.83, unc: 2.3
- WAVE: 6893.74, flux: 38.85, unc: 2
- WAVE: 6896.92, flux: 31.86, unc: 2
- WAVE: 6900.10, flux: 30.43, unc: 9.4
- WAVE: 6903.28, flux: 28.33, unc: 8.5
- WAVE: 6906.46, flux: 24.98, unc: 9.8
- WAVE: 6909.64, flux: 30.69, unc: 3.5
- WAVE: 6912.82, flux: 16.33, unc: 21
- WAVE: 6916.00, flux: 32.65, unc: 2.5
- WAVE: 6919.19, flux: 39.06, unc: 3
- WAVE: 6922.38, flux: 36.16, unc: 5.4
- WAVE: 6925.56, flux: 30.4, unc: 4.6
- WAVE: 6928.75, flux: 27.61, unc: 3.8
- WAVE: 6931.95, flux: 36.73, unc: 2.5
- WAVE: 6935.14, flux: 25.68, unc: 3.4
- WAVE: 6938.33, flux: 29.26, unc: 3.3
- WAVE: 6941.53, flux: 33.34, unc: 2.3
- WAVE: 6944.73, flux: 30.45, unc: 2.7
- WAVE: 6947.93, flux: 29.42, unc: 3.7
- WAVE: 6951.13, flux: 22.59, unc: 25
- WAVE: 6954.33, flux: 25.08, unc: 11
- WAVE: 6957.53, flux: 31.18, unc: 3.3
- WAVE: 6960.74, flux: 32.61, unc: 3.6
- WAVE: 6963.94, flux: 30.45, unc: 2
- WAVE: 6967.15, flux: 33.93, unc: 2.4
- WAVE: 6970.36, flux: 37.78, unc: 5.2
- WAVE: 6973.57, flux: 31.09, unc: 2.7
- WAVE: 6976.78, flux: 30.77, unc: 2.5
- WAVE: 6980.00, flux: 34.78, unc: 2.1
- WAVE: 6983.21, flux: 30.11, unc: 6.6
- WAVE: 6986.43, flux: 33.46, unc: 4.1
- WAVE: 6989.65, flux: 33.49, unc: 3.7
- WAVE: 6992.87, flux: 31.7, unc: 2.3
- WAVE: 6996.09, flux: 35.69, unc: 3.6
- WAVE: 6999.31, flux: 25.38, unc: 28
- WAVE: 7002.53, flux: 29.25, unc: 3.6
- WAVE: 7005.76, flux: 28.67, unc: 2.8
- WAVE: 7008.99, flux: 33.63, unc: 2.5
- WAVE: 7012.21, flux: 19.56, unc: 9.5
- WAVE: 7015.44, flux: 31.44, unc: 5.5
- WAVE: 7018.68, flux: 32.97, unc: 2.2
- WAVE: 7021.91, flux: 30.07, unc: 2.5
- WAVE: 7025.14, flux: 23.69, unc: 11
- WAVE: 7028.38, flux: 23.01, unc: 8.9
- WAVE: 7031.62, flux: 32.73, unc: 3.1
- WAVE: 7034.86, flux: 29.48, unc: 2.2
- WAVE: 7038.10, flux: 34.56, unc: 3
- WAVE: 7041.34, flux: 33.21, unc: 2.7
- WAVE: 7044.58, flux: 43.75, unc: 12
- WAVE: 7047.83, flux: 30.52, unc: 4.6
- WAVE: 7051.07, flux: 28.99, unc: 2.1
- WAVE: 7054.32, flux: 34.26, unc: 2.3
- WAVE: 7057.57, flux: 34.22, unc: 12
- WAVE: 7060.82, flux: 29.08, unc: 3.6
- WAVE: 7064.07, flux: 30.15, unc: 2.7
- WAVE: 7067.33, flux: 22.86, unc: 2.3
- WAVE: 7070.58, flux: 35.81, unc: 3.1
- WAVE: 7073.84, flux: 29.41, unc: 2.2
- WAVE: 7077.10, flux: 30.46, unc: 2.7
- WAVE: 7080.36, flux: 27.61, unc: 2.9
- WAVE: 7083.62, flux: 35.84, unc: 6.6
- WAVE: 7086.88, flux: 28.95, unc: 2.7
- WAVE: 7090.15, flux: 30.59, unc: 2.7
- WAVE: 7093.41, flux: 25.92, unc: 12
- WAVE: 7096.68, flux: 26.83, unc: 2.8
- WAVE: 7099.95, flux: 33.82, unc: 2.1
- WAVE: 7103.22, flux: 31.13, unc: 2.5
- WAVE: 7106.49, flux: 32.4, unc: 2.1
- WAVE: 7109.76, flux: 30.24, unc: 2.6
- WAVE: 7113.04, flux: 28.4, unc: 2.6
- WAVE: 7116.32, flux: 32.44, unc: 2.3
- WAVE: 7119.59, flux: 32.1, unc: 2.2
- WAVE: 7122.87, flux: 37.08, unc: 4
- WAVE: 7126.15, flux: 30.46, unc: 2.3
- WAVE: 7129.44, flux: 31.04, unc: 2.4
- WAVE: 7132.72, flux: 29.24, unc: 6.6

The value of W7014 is 2.2 A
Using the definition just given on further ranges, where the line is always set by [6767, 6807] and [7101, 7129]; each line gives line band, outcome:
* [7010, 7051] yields 5.9 A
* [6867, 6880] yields 2.0 A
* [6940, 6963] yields 5.8 A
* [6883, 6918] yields 8.1 A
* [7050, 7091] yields 3.8 A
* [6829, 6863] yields 1.3 A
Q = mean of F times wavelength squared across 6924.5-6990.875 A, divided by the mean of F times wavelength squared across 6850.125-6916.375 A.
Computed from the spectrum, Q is 0.91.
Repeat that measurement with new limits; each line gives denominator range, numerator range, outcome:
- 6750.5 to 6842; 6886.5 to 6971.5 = 0.72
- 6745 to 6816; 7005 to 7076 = 0.73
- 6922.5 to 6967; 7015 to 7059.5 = 1.08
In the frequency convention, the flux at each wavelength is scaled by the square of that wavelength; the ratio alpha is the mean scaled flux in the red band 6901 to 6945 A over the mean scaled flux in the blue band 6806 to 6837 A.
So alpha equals 0.68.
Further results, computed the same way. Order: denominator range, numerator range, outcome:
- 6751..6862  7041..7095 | 0.76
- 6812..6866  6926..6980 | 0.73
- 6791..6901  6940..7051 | 0.77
